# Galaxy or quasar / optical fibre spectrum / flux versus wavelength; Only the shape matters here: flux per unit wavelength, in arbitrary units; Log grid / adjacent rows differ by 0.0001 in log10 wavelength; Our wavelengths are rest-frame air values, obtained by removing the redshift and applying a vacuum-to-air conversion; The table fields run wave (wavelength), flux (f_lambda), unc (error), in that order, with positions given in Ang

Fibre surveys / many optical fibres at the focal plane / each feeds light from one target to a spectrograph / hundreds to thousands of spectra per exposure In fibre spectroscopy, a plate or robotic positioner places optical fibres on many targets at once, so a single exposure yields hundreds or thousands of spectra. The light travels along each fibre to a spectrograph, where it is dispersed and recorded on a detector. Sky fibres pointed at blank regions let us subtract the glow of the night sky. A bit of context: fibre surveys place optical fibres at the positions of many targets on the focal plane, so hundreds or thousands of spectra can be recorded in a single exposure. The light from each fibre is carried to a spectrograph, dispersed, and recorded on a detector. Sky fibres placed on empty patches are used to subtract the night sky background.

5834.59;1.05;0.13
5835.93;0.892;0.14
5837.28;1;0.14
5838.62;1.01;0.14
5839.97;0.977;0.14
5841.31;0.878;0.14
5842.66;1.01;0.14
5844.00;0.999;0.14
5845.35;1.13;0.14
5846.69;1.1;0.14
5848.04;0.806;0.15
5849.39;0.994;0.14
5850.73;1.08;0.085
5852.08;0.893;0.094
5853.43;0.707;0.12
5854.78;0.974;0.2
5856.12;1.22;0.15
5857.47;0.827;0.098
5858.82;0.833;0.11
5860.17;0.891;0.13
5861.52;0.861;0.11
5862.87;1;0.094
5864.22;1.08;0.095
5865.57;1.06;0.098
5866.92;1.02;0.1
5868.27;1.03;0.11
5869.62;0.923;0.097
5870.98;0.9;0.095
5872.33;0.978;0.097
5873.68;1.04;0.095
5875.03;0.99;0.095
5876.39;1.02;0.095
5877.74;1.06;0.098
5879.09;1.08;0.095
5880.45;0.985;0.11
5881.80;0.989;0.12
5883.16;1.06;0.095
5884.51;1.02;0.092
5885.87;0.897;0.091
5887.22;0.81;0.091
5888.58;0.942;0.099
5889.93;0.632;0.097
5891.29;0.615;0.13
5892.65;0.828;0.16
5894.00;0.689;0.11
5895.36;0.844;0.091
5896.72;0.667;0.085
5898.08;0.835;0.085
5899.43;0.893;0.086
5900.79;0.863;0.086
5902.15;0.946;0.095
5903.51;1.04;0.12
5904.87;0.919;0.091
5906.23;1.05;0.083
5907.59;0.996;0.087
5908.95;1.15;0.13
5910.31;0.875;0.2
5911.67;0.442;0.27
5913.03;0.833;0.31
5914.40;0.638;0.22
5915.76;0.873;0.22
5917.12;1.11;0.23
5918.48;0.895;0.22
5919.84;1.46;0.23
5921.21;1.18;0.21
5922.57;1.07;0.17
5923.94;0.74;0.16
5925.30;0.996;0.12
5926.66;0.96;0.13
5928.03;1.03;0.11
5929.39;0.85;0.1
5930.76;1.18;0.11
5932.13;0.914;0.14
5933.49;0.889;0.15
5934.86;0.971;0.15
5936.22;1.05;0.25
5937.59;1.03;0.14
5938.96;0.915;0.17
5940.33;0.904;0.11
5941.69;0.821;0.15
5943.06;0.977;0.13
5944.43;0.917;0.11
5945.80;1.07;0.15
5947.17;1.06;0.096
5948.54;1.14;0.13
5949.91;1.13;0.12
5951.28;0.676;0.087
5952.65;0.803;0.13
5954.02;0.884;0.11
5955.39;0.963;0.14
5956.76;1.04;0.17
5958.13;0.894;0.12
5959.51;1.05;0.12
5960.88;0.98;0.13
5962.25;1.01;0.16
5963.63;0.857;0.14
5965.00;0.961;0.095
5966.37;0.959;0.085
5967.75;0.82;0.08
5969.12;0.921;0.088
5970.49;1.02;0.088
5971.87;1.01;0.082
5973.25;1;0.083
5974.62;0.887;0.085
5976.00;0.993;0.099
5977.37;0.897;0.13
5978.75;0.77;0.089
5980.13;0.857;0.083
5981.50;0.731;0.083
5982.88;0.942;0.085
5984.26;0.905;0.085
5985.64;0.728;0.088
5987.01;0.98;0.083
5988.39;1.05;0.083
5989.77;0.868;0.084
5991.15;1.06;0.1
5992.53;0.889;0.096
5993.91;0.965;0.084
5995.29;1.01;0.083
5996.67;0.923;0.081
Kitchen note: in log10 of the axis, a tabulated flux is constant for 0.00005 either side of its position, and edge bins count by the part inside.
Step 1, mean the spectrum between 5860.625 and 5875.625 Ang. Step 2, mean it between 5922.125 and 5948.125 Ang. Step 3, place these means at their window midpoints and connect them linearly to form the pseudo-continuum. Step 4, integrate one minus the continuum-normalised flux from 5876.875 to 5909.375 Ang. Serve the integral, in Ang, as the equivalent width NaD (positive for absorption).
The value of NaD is 2.4 Ang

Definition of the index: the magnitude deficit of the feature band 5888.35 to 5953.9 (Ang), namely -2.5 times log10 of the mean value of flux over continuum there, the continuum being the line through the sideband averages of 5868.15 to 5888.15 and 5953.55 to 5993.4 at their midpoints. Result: 0.04 mag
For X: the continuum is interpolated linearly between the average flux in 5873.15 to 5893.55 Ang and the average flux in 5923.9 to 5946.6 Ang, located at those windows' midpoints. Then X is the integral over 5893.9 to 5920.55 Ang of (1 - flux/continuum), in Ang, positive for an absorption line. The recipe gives 1.05 Ang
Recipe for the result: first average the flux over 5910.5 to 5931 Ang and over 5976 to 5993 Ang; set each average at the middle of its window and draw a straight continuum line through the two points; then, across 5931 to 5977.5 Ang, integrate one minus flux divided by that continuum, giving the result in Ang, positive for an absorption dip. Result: -1.9 Ang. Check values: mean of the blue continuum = 0.944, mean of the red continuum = 0.894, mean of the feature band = 0.956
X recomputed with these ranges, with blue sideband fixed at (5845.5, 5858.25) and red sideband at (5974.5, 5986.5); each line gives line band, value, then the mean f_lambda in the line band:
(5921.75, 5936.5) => -1.1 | 0.968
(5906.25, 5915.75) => 0.8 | 0.841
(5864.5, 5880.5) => -1.1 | 1.01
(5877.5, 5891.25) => 0.1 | 0.928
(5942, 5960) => -1.7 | 0.965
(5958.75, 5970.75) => -1.1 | 0.95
